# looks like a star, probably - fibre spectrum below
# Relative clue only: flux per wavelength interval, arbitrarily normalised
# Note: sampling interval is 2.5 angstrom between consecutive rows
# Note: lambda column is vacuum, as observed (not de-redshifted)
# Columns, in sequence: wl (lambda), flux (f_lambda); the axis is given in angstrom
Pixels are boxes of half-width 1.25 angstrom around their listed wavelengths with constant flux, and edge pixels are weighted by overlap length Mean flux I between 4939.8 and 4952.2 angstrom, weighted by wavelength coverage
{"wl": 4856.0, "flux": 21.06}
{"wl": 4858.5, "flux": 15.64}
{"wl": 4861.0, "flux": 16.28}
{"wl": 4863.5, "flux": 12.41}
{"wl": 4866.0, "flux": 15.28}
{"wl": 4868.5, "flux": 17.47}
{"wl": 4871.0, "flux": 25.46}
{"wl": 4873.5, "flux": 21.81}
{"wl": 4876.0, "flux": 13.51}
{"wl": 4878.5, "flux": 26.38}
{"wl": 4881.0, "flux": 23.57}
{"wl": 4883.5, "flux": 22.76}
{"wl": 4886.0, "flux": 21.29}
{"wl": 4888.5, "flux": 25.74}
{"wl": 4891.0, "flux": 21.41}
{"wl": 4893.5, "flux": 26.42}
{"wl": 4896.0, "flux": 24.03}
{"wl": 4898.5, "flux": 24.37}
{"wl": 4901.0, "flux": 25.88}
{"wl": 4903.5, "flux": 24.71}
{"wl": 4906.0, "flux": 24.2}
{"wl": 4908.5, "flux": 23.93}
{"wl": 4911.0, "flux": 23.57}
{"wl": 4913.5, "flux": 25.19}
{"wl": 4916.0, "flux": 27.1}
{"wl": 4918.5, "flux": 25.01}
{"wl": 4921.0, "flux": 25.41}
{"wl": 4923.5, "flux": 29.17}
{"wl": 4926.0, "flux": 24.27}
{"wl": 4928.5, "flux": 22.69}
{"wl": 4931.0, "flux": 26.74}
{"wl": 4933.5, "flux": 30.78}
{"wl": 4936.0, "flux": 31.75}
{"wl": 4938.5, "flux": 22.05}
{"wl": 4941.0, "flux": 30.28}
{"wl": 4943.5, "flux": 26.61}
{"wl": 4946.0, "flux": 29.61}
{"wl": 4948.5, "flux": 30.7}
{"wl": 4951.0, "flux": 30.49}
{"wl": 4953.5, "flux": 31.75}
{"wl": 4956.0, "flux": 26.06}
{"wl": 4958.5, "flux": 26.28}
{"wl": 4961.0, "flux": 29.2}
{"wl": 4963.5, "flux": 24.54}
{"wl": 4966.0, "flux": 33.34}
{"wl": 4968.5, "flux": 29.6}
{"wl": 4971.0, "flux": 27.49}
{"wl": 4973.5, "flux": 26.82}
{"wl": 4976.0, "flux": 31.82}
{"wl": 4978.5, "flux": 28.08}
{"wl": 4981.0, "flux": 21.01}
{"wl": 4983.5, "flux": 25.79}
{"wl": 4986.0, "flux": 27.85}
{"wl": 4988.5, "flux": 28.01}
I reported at 29.5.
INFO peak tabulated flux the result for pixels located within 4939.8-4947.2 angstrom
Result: 30.28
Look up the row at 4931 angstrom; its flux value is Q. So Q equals 26.74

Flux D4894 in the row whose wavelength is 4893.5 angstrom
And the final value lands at 26.42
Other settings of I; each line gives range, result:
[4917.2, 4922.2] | 25.2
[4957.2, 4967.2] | 28.3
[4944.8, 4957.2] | 29.7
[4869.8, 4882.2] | 22.1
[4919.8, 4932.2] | 25.7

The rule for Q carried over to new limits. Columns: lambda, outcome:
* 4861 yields 16.28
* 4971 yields 27.49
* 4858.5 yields 15.64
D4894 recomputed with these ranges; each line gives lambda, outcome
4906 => 24.2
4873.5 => 21.81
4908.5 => 23.93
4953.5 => 31.75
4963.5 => 24.54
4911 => 23.57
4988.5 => 28.01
